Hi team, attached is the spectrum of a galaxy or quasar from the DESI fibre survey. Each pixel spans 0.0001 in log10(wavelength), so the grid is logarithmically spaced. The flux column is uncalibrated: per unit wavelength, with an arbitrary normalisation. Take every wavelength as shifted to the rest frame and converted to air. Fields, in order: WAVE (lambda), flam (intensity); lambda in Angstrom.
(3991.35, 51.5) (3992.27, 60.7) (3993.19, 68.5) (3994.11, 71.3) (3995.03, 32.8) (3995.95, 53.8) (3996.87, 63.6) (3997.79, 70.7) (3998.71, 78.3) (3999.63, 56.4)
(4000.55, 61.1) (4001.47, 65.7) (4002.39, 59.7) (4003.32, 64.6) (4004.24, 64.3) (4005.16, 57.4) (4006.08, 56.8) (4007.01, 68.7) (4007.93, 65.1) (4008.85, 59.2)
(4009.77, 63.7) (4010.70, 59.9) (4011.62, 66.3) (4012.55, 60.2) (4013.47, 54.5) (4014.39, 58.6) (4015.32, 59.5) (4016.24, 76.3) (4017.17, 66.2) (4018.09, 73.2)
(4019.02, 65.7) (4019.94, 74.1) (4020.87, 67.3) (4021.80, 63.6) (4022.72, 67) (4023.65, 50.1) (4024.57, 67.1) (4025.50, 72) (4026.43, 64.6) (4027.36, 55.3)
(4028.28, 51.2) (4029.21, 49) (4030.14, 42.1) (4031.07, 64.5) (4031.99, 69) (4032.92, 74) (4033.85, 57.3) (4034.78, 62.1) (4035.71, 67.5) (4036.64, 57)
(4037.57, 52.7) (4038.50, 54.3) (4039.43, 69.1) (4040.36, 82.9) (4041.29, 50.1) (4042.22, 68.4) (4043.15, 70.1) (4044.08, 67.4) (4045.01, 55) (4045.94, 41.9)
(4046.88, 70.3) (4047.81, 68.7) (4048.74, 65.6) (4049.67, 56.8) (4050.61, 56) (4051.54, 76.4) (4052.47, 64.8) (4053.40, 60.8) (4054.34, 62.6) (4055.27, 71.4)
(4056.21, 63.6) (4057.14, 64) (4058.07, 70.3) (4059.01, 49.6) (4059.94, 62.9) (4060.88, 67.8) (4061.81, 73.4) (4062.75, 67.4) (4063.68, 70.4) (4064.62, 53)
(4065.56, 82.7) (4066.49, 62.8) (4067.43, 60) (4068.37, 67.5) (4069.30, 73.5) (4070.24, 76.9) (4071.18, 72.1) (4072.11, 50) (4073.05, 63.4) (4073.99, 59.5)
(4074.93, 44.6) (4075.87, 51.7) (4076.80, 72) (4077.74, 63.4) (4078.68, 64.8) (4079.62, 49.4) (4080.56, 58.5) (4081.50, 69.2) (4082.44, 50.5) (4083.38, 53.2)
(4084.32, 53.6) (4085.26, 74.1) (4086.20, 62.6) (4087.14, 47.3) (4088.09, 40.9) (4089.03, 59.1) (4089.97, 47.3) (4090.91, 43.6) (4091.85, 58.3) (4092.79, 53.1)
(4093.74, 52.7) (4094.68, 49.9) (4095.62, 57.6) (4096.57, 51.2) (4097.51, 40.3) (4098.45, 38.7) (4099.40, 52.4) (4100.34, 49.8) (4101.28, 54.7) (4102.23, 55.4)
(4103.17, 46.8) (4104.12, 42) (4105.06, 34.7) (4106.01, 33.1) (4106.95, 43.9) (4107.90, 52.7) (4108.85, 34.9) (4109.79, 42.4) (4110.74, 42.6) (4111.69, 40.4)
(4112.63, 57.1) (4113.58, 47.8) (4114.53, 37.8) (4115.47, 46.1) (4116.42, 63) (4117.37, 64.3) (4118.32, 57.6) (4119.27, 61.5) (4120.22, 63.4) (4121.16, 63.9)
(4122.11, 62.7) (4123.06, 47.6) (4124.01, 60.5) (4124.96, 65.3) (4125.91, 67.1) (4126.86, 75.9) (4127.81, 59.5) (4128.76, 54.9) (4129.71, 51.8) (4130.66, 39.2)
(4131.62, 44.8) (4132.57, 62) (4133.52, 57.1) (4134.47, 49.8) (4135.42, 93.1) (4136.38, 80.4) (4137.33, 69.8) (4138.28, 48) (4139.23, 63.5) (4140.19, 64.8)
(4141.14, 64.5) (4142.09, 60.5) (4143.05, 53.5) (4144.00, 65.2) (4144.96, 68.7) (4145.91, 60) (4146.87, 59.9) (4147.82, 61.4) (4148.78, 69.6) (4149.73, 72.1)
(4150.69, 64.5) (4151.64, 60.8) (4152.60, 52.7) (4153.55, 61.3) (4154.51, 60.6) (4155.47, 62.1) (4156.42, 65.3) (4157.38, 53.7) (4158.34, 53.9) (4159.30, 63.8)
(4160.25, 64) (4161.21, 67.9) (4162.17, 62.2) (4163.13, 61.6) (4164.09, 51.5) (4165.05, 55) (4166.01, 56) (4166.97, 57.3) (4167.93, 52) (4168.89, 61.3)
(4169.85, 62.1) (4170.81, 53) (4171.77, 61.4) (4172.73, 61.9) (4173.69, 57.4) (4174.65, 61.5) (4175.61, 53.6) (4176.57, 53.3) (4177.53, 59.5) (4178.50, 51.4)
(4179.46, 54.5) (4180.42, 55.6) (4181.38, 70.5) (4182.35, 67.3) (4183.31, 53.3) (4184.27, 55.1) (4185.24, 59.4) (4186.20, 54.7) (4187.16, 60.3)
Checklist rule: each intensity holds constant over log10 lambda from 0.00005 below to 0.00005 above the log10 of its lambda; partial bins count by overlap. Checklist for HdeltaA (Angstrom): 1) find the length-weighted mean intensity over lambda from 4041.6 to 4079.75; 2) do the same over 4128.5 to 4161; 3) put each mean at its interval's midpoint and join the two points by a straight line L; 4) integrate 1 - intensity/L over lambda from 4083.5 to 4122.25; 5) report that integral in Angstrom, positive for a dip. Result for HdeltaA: 7.3 Angstrom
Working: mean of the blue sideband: 63.8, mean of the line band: 50.7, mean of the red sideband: 61.2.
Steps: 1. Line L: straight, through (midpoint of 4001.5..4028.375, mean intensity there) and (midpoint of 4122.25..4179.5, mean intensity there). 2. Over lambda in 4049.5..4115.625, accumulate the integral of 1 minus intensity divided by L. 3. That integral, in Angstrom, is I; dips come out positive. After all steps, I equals 6.2 Angstrom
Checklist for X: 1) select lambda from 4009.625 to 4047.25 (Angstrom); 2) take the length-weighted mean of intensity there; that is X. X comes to 62.4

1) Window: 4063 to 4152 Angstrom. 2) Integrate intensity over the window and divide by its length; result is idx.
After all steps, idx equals 57.1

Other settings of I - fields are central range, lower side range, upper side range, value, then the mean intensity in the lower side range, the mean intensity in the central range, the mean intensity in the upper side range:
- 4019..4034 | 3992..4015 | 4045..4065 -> 0.1 Angstrom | 61.7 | 62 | 63.5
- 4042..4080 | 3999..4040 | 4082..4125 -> -4.7 Angstrom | 62.3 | 63.7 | 51.1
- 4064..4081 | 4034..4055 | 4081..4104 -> -1.8 Angstrom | 62.7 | 62.6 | 52.4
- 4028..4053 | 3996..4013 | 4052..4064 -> 1.1 Angstrom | 63.2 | 61.7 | 65.3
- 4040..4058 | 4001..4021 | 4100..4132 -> -1.4 Angstrom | 63.9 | 64.1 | 52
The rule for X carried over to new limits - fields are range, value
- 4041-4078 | 63.8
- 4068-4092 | 58.7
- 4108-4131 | 54.5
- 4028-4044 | 61.5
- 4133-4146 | 64.3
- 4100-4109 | 45.1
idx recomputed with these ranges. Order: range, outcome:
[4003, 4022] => 64.1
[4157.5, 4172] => 58.7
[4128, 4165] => 61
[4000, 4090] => 62.3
